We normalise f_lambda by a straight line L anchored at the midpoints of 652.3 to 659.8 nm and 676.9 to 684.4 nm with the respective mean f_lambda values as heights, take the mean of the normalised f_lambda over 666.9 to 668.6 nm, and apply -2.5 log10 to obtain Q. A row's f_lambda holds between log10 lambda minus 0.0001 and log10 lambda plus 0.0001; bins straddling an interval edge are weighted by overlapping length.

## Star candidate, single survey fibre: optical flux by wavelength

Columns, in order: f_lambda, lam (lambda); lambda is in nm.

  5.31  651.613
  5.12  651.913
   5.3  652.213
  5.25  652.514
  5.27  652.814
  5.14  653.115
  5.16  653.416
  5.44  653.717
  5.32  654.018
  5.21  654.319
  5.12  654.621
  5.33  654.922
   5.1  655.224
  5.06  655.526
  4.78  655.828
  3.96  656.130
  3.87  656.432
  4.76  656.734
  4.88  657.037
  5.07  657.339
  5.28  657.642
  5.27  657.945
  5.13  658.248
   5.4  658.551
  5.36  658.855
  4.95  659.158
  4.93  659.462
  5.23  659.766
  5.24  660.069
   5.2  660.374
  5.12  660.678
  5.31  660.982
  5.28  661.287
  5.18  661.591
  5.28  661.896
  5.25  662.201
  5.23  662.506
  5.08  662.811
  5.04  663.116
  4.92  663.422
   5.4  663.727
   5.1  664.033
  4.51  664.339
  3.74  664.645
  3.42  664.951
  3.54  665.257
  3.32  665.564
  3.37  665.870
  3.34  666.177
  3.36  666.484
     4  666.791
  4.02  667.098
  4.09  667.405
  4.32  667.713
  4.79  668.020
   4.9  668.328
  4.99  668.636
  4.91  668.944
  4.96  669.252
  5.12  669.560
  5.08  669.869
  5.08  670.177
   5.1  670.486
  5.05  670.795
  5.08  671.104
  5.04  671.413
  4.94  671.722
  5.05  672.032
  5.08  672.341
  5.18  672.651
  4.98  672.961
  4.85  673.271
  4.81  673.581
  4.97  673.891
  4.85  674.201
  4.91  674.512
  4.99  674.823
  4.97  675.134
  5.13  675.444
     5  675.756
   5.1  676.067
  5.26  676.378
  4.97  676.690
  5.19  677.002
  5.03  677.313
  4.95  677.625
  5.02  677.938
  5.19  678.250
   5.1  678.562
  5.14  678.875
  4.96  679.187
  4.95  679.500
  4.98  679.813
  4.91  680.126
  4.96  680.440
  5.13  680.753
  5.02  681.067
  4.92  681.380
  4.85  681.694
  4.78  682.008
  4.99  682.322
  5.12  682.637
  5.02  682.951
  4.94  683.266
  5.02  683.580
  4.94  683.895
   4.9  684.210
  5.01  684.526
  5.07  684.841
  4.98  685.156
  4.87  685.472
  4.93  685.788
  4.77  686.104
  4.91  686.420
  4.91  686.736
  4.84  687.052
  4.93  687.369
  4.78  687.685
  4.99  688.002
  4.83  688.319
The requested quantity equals 0.13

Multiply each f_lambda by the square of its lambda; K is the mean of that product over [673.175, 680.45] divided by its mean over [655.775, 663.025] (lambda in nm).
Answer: 1.05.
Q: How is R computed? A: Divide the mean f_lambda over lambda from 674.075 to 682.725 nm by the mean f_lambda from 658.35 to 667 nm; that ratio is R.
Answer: 1.07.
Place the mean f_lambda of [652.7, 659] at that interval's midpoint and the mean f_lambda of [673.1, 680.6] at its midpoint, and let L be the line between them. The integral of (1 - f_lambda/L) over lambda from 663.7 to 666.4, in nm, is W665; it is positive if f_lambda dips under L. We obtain 0.61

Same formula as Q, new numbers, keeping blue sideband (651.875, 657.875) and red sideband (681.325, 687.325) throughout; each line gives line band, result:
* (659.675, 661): -0.04 mag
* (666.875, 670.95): 0.04 mag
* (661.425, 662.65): -0.05 mag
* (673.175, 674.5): 0.02 mag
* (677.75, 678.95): -0.03 mag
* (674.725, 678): -0.02 mag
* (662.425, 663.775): -0.02 mag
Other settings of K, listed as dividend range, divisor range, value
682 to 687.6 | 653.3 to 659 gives 1.07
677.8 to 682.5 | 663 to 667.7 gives 1.28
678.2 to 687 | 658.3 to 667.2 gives 1.13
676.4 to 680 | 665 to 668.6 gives 1.33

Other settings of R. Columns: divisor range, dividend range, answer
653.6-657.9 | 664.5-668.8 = 0.80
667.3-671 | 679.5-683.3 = 1.02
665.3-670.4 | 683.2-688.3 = 1.13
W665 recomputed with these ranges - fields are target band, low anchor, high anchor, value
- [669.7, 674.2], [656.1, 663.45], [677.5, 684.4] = 0.01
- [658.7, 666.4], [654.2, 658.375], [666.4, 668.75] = -0.20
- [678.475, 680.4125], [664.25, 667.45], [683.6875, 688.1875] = -0.21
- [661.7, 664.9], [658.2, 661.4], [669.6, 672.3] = 0.15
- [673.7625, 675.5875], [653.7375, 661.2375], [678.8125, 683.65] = 0.01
